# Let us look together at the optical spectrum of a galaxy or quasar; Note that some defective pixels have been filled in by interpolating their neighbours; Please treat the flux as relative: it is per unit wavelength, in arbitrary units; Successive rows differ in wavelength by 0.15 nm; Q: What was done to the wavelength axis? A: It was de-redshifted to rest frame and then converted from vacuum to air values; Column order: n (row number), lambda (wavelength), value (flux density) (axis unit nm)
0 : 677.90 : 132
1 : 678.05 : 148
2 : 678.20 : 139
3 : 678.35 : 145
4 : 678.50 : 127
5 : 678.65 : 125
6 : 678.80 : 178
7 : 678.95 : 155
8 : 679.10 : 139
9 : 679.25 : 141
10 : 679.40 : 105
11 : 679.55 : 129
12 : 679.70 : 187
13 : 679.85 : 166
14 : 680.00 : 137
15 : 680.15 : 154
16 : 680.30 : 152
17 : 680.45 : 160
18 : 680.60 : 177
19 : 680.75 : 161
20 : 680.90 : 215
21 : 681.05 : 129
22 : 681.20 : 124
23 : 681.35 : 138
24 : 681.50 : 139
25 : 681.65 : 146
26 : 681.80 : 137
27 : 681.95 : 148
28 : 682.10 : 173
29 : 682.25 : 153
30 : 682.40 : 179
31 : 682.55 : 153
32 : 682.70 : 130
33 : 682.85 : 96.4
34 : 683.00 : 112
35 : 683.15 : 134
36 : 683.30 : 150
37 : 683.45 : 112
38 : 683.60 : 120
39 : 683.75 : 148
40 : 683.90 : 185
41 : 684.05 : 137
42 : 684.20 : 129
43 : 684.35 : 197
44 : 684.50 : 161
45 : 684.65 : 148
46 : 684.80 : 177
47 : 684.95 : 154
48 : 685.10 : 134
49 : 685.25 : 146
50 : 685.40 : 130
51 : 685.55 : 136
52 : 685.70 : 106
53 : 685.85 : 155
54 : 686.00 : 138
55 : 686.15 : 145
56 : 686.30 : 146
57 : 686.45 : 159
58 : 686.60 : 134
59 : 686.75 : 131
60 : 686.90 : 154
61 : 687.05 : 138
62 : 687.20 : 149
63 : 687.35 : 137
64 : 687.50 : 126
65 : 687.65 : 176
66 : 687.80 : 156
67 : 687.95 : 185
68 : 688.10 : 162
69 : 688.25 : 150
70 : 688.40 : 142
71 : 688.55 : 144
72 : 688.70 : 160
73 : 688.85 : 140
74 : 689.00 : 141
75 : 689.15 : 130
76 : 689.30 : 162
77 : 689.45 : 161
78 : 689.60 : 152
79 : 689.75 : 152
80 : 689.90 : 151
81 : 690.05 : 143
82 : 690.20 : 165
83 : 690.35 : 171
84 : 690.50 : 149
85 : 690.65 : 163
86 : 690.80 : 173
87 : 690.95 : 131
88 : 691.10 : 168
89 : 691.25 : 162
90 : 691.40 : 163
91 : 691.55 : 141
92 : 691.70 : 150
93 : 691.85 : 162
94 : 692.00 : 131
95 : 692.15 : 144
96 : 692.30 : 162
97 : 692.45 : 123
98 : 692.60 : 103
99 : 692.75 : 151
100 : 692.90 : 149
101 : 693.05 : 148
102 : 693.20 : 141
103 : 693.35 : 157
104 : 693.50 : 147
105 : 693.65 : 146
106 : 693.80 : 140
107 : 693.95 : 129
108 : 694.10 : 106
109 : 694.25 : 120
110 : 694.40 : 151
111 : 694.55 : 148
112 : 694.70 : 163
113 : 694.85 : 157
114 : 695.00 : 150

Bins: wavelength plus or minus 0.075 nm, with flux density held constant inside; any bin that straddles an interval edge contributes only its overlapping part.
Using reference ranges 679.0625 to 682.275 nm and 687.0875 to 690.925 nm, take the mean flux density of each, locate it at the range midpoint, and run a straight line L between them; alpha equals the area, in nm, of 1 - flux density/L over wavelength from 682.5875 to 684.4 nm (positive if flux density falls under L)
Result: 0.17 nm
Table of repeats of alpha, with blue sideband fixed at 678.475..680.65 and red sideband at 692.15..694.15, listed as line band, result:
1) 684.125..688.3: -0.125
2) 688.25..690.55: -0.145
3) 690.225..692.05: -0.198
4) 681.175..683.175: 0.087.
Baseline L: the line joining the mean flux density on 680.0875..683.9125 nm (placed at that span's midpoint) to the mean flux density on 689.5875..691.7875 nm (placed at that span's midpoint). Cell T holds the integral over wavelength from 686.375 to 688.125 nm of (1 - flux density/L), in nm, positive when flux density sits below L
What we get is 0.02 nm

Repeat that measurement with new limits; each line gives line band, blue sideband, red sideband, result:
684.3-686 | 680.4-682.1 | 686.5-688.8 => 0.03 nm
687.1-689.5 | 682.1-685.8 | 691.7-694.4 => -0.16 nm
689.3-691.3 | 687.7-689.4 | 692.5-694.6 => -0.13 nm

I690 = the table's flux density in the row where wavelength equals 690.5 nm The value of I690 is 149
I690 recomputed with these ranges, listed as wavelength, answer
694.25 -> 120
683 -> 112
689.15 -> 130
